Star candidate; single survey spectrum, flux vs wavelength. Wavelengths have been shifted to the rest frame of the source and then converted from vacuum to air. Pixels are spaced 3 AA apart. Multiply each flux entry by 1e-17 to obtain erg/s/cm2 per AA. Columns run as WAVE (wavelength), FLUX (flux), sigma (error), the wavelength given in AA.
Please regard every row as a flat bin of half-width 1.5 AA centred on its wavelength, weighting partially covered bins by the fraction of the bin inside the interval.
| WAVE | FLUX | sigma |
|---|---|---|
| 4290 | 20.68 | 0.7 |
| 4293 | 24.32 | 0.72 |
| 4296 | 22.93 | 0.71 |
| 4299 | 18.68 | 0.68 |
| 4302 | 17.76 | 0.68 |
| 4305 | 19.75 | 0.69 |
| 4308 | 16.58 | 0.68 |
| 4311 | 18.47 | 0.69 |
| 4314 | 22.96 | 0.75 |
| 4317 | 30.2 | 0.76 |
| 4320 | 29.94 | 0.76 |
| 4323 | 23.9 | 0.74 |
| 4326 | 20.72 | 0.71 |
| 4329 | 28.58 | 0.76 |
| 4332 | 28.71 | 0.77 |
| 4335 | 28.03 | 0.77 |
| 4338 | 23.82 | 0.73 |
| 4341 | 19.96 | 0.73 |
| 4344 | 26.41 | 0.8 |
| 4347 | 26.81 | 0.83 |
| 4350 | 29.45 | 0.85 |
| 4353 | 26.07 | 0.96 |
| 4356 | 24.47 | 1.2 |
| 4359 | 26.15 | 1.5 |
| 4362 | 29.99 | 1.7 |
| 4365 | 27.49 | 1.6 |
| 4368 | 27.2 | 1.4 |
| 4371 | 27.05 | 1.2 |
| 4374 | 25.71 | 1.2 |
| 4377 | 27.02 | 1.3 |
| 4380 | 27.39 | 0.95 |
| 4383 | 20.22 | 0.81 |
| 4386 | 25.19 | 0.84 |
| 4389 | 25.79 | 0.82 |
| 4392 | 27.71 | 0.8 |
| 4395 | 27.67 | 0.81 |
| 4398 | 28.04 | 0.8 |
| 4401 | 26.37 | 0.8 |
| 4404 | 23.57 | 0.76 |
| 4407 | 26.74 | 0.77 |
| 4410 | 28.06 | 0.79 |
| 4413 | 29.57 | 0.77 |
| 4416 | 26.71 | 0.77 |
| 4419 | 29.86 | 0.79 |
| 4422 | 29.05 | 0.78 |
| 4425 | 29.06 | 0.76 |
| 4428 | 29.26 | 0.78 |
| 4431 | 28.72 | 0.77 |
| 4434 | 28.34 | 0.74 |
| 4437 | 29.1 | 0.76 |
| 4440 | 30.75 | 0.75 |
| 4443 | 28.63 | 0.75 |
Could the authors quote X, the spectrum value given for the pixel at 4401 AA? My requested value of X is 26.37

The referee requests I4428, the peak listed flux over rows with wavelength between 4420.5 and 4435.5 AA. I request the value 29.26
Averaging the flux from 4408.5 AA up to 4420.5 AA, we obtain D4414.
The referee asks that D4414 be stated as 28.5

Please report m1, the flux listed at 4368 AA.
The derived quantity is 27.2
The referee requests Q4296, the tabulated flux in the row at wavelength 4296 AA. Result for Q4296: 22.93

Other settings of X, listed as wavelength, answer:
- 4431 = 28.72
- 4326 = 20.72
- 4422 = 29.05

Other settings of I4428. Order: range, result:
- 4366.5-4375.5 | 27.2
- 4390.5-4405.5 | 28.04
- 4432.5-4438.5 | 29.1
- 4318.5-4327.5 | 29.94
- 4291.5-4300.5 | 24.32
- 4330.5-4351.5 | 29.45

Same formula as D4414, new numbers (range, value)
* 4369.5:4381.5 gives 26.8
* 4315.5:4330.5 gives 26.7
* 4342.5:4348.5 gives 26.6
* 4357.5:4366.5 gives 27.9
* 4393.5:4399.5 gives 27.9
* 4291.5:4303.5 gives 20.9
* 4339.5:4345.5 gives 23.2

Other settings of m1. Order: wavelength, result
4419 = 29.86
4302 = 17.76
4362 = 29.99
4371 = 27.05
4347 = 26.81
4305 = 19.75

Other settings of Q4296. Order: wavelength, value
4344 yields 26.41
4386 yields 25.19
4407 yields 26.74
